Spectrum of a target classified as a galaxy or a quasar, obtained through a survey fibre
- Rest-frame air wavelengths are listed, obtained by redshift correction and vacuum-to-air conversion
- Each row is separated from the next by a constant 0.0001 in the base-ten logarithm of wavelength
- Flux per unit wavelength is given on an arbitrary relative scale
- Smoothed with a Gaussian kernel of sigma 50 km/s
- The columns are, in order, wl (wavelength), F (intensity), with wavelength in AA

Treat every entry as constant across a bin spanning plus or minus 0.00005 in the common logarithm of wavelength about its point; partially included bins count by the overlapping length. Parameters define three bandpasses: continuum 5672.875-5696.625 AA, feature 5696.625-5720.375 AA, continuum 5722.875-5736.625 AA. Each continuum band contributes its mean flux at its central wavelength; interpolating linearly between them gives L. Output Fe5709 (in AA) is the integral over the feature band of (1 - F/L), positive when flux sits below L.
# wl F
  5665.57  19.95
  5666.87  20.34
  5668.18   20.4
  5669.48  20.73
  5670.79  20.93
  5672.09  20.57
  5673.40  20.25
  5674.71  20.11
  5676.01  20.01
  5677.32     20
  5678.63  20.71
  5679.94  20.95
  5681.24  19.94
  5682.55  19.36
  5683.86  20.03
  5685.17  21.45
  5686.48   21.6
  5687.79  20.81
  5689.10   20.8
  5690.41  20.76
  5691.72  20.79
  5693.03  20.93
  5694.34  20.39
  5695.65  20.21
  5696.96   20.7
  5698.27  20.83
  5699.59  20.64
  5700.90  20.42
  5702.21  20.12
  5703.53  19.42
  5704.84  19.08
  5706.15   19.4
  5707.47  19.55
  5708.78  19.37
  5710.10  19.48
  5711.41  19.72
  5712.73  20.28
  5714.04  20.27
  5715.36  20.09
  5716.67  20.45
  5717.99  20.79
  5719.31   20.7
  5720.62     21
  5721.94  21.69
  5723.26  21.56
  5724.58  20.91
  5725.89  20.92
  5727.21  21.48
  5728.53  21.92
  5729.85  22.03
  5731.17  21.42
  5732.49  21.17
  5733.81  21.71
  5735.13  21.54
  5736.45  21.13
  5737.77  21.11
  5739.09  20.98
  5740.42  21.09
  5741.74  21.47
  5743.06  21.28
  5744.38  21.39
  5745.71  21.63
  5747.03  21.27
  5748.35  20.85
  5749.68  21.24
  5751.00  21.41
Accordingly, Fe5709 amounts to 1.0 AA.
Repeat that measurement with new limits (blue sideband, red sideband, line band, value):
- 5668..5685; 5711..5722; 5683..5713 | 0.2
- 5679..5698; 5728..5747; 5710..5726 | 0.4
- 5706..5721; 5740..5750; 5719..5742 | -0.7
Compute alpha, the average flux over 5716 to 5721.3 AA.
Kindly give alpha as 20.8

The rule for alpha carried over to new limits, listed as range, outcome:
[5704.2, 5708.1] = 19.3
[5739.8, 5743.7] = 21.3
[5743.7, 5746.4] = 21.5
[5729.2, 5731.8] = 21.7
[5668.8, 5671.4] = 20.8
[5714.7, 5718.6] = 20.4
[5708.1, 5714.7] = 19.8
